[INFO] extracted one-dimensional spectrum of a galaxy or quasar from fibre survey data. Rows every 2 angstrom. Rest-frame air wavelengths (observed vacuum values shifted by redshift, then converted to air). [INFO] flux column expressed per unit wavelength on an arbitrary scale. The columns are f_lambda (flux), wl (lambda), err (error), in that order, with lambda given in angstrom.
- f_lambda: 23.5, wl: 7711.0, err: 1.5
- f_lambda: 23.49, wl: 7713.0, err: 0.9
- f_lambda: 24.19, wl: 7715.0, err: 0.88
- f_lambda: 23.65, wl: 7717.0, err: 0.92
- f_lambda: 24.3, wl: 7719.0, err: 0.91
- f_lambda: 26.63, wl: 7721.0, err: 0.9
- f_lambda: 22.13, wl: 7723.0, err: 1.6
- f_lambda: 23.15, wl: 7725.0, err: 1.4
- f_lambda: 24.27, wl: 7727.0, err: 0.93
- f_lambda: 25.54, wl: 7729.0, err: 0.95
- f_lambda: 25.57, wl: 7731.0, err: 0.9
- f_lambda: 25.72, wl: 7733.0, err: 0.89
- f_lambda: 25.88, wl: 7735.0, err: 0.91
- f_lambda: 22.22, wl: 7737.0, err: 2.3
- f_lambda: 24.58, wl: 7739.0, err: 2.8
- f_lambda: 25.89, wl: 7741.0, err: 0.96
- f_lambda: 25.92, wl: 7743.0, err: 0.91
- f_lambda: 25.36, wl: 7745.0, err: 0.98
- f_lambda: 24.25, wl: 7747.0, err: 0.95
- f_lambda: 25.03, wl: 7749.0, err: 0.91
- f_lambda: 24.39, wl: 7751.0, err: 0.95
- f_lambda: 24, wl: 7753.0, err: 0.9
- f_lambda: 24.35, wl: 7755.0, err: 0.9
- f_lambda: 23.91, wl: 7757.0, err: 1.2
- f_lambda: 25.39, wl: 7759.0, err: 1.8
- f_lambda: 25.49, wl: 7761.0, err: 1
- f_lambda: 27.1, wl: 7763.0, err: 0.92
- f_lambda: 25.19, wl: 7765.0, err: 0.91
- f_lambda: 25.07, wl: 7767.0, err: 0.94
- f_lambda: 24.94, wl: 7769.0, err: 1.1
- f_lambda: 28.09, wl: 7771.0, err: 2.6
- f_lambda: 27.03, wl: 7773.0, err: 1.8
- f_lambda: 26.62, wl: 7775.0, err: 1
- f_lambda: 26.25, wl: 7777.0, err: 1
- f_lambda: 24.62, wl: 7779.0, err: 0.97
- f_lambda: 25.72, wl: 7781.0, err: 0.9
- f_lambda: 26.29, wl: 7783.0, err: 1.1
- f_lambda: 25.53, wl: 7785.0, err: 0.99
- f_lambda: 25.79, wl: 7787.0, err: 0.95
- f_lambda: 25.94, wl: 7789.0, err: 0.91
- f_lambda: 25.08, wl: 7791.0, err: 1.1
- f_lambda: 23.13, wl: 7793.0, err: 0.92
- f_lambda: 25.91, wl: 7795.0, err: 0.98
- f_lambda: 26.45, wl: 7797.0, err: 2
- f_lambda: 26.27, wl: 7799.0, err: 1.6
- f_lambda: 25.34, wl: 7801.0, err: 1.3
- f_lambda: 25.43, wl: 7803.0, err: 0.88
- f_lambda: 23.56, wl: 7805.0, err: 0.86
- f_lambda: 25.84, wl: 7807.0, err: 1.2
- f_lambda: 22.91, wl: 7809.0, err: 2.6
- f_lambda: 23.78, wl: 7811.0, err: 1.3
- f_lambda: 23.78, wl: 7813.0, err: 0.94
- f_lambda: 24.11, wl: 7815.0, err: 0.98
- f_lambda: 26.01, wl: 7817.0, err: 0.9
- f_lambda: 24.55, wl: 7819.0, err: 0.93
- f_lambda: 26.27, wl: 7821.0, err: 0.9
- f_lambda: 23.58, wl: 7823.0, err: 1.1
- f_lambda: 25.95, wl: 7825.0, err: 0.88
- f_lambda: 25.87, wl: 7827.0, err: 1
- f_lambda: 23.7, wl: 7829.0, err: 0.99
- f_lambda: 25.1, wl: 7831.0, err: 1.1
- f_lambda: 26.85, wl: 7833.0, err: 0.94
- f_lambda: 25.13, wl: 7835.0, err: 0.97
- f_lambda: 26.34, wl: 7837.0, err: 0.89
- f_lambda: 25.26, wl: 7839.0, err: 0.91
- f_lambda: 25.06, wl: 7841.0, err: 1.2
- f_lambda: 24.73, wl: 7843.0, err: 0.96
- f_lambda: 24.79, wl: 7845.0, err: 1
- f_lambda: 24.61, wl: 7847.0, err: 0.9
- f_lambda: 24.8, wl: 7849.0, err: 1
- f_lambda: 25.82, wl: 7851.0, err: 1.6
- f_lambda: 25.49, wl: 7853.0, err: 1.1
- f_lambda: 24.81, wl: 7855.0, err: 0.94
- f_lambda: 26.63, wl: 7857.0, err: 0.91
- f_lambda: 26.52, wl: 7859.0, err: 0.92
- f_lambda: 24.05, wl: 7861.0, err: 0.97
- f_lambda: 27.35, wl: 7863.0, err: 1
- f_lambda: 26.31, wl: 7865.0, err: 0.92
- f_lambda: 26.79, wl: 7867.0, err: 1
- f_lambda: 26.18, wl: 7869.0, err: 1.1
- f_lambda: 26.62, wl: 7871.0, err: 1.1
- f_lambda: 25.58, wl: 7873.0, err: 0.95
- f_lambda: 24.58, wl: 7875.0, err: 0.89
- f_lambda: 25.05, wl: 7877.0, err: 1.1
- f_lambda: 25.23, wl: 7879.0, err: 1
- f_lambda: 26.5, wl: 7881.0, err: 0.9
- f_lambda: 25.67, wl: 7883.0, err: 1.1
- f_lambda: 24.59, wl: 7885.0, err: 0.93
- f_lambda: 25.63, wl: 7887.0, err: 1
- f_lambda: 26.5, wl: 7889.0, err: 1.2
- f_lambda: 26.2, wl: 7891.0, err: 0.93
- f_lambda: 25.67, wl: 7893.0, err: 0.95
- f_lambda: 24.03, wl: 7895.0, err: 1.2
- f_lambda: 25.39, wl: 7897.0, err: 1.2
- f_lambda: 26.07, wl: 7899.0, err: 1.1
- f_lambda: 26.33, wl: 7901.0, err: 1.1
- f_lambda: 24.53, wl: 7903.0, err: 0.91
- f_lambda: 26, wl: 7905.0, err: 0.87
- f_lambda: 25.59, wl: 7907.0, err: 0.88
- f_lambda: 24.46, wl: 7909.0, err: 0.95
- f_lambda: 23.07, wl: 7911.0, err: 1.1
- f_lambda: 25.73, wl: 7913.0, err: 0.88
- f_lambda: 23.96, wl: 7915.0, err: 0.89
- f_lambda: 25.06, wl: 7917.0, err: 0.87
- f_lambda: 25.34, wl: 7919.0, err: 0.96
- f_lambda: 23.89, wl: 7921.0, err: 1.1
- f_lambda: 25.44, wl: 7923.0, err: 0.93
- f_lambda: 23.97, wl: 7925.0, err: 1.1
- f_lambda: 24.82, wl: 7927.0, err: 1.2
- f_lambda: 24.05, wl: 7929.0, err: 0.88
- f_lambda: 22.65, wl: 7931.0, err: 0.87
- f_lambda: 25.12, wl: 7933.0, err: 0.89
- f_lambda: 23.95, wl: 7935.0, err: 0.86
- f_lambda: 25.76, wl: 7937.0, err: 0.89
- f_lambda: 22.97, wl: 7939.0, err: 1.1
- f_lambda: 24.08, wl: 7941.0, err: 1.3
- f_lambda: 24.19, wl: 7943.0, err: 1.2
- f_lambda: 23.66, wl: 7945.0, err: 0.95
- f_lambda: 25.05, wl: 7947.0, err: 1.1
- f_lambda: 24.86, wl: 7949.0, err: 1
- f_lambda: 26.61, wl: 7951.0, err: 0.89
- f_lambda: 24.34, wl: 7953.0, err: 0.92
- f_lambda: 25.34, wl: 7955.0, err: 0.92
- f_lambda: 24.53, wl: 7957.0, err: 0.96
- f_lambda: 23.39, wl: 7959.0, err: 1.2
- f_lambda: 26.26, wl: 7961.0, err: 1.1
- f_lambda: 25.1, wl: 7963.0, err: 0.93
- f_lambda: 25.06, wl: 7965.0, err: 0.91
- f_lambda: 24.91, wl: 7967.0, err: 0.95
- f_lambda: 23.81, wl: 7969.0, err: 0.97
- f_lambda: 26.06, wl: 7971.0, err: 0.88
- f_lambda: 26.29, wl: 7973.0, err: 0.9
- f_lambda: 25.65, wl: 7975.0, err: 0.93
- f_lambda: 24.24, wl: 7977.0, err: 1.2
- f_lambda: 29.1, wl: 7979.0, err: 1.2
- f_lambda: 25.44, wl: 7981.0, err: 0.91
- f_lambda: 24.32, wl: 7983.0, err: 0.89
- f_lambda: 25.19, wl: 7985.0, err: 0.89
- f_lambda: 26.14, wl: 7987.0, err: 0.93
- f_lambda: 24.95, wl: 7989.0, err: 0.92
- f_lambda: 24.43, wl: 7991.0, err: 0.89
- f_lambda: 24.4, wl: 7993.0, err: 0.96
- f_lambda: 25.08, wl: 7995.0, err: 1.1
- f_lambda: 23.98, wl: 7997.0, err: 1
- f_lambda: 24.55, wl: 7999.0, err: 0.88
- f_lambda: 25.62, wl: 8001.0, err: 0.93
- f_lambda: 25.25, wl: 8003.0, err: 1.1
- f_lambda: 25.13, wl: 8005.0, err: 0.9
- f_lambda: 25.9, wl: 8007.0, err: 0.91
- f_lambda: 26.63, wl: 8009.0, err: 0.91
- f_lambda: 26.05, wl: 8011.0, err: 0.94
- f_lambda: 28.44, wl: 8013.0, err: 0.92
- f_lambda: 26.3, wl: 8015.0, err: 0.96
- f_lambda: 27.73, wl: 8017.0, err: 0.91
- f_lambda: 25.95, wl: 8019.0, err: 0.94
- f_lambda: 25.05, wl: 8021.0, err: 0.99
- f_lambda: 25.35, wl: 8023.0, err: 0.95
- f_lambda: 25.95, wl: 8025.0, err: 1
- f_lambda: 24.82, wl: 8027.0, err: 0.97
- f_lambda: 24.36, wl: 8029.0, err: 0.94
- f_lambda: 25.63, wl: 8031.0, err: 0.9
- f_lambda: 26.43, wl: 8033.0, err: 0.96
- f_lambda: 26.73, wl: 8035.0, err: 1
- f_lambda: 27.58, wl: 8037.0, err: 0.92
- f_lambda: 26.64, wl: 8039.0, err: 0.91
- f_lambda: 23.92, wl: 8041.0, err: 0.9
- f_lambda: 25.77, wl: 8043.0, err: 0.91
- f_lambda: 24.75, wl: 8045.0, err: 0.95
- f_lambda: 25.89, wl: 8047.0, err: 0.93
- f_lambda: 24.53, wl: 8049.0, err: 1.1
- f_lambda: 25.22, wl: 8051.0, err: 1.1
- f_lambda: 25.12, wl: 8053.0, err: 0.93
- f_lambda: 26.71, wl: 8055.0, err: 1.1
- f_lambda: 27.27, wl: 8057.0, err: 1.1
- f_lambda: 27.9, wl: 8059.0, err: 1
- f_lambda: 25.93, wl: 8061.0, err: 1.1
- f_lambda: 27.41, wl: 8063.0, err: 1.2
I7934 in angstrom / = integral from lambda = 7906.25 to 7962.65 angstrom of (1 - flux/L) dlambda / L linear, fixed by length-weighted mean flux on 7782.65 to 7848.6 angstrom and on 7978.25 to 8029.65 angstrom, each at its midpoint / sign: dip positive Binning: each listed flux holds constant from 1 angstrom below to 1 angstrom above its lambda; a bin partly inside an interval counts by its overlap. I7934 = 1.9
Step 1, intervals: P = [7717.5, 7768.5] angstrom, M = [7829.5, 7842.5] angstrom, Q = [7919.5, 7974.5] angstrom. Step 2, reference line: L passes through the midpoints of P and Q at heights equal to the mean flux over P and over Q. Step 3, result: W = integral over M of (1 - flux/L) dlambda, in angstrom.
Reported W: -0.4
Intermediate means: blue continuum 24.8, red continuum 24.7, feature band 25.5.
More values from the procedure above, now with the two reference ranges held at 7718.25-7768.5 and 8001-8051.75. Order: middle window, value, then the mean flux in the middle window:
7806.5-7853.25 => 0.3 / 25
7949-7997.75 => 0.9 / 25.2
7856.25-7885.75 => -0.6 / 25.8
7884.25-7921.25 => 0.3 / 25.2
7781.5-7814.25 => 0.0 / 25.1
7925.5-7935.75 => 0.6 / 24.1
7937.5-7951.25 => 0.6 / 24.4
